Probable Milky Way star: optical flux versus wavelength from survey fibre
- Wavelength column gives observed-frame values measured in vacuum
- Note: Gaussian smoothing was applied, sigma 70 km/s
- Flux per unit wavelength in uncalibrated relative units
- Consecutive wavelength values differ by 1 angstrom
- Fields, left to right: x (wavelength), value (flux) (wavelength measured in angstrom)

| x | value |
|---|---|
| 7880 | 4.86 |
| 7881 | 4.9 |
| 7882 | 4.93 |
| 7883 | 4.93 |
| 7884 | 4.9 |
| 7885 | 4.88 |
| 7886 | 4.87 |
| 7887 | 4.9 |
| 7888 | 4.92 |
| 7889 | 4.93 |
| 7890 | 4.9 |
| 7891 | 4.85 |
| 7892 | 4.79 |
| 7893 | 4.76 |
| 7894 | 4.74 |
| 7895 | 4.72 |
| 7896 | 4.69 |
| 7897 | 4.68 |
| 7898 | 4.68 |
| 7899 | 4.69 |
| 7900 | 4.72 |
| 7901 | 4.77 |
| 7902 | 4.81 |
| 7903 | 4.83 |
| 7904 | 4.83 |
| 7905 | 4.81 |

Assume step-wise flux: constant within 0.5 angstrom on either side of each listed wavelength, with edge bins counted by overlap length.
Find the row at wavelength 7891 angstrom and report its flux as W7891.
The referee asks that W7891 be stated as 4.85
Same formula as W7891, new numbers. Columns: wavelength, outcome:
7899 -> 4.69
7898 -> 4.68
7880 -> 4.86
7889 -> 4.93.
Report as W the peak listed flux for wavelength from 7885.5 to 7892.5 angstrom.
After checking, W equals 4.93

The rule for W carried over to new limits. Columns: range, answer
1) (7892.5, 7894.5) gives 4.76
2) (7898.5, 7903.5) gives 4.83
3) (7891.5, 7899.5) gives 4.79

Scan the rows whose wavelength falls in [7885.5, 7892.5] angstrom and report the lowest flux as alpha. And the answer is 4.79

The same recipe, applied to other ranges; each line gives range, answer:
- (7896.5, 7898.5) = 4.68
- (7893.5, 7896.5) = 4.69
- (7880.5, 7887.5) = 4.87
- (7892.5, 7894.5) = 4.74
